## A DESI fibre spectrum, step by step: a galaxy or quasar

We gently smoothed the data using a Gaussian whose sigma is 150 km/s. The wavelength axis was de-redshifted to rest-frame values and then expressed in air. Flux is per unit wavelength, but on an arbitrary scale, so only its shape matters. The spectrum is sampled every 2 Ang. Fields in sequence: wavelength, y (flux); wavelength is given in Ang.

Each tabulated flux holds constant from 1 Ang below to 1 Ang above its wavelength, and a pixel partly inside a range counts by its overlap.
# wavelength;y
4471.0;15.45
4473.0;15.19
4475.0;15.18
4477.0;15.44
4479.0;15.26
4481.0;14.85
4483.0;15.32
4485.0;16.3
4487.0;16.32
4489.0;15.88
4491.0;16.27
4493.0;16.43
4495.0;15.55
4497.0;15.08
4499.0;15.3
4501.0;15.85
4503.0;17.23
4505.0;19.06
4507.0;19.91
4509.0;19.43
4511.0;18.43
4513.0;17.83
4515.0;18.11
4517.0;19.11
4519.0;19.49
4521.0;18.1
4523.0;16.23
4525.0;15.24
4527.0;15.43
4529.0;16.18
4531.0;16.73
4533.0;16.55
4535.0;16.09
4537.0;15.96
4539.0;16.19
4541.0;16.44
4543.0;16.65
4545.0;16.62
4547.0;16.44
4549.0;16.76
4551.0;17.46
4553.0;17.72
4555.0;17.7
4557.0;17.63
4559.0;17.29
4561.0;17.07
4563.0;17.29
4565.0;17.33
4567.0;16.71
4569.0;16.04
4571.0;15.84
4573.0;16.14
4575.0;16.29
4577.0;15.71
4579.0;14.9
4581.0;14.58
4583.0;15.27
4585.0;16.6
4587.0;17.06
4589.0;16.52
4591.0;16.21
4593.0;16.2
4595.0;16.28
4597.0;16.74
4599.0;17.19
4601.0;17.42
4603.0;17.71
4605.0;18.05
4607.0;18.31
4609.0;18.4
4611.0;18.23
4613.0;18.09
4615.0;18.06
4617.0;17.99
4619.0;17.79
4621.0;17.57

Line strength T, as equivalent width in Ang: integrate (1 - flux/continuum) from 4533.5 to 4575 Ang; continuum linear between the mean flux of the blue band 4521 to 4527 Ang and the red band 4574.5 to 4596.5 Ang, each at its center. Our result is -1.9 Ang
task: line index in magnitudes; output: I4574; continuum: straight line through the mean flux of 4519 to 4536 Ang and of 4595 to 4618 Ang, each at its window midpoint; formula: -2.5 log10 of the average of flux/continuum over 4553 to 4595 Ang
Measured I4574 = 0.05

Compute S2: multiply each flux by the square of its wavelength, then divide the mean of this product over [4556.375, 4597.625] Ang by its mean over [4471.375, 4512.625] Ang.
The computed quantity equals 1.03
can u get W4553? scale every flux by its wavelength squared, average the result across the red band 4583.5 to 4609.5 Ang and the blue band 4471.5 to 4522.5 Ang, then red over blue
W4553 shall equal 1.06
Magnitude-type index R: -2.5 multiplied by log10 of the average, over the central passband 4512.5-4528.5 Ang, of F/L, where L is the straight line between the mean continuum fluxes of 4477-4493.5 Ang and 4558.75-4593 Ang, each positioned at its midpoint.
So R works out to -0.09 mag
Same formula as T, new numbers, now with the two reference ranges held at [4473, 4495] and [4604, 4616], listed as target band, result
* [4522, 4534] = 0.4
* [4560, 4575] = 0.6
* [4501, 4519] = -2.6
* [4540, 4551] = 0.2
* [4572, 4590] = 1.8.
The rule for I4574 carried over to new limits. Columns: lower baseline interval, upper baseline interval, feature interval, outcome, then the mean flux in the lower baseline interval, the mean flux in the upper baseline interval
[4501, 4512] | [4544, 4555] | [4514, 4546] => 0.06 mag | 18.5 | 17.1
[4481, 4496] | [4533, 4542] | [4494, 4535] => -0.07 mag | 15.9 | 16.2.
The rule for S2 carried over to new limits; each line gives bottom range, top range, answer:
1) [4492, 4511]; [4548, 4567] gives 1.03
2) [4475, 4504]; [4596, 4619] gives 1.19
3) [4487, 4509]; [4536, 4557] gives 1.03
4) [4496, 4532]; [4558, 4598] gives 0.97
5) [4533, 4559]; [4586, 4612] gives 1.05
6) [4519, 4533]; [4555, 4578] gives 1.03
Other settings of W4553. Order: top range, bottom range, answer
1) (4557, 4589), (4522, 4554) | 1.01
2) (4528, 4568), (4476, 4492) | 1.10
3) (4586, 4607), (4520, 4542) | 1.07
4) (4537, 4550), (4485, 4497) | 1.05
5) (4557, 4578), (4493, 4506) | 1.05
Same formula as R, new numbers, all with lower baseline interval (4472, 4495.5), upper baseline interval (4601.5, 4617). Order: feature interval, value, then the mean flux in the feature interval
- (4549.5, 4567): -0.017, 17.4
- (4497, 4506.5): -0.054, 16.8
